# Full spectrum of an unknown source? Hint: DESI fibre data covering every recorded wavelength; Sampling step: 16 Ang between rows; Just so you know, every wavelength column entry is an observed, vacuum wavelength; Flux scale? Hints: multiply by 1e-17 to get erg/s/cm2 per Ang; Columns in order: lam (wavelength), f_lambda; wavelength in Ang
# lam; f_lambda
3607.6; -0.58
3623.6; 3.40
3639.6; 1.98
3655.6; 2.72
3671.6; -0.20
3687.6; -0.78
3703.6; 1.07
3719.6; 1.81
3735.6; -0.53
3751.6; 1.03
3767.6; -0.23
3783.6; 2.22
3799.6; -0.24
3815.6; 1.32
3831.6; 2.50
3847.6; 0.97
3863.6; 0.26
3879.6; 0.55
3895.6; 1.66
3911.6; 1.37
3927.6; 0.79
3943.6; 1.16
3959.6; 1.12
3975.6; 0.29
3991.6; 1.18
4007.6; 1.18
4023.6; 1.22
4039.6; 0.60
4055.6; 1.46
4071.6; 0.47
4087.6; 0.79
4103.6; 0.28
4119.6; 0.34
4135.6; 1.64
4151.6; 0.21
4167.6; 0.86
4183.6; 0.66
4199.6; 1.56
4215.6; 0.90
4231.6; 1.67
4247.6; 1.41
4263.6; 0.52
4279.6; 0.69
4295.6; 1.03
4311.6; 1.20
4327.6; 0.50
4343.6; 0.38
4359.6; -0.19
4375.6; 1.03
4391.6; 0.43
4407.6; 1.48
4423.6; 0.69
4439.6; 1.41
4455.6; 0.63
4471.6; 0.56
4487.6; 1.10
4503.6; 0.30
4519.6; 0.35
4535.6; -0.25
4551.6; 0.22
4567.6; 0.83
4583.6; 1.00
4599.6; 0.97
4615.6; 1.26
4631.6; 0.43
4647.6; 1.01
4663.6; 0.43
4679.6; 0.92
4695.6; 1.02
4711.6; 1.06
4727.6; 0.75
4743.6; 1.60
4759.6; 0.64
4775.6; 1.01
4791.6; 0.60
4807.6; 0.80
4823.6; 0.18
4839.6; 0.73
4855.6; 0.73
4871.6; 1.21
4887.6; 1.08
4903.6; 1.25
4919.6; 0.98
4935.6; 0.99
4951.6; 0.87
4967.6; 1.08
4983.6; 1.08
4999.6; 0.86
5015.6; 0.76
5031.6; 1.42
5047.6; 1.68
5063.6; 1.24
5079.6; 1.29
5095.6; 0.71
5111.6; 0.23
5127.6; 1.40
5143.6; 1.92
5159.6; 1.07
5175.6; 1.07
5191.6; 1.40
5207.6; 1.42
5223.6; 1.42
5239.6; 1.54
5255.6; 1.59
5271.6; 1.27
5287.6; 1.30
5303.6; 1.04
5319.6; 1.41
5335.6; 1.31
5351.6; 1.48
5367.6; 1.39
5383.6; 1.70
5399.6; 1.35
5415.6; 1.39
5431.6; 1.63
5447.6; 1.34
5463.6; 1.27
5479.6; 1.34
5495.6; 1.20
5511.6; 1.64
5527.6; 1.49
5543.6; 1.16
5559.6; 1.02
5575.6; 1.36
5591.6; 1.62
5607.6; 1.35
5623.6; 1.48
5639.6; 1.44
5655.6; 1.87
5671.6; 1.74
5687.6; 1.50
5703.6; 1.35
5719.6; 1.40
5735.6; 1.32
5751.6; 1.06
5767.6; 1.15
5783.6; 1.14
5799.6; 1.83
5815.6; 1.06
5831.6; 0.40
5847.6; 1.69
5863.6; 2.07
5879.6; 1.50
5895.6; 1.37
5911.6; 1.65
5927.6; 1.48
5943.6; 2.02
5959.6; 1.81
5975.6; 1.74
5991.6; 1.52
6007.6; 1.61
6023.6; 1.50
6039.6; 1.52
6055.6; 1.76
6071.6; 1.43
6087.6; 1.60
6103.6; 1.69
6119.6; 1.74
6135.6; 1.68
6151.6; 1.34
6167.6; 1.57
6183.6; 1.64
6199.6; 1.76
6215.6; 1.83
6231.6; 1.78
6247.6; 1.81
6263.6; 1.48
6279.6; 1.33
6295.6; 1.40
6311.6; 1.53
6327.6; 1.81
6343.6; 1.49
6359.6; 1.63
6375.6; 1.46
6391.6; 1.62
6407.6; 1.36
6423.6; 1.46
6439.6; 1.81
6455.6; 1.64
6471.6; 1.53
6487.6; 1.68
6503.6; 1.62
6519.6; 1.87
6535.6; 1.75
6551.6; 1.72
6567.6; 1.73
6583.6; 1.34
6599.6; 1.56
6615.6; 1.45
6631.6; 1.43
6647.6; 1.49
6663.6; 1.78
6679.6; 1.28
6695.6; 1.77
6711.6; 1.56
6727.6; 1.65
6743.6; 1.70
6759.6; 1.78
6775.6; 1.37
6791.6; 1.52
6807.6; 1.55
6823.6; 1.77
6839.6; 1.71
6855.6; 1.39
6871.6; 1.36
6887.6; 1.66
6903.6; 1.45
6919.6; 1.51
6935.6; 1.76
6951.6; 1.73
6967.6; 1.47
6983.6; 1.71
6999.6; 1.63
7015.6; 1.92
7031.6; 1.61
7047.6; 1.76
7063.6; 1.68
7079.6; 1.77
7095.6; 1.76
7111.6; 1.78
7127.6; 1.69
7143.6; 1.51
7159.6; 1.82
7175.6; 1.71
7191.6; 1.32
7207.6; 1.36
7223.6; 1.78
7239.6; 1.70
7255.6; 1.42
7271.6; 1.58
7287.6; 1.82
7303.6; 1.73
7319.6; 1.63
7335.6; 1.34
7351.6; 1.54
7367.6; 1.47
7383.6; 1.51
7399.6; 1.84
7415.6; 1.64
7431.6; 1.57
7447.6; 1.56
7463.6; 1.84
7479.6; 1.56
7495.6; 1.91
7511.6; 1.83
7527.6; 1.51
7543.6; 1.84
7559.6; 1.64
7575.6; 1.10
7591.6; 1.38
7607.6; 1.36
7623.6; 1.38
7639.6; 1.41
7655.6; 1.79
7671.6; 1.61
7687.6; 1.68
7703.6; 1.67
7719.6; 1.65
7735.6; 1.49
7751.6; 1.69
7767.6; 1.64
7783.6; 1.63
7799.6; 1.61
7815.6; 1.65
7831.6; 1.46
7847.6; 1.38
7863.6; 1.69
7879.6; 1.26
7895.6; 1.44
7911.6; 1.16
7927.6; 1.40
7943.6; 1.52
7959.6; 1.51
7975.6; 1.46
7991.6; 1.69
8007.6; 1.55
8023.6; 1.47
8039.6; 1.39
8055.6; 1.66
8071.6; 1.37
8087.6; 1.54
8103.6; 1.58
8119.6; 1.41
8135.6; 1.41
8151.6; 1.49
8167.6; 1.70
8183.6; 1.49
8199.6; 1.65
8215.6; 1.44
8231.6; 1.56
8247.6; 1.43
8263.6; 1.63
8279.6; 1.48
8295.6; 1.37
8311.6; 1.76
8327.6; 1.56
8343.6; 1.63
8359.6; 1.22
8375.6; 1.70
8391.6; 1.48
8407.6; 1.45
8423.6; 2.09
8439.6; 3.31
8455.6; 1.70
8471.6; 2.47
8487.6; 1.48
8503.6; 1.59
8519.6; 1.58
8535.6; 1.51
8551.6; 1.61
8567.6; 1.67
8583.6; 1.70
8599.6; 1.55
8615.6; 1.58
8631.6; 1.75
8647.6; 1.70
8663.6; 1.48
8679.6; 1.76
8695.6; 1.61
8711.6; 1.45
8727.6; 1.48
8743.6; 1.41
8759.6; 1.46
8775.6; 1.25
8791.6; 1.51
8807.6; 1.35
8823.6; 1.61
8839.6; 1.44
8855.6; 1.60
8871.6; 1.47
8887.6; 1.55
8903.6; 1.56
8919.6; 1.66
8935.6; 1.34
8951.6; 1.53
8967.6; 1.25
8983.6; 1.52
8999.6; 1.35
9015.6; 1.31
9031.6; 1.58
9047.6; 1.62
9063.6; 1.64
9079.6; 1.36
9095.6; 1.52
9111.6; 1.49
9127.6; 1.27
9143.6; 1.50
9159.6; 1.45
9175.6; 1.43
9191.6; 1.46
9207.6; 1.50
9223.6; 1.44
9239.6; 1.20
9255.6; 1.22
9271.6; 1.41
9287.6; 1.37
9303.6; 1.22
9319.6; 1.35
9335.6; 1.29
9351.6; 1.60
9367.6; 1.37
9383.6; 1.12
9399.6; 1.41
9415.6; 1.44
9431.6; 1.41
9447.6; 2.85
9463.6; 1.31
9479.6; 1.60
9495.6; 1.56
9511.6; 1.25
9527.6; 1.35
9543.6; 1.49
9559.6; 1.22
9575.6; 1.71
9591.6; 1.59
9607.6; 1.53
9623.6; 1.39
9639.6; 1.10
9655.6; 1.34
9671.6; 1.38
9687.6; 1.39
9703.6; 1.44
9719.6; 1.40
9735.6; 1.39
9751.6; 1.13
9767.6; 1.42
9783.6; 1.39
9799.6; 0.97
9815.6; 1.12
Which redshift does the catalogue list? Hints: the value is 0.286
